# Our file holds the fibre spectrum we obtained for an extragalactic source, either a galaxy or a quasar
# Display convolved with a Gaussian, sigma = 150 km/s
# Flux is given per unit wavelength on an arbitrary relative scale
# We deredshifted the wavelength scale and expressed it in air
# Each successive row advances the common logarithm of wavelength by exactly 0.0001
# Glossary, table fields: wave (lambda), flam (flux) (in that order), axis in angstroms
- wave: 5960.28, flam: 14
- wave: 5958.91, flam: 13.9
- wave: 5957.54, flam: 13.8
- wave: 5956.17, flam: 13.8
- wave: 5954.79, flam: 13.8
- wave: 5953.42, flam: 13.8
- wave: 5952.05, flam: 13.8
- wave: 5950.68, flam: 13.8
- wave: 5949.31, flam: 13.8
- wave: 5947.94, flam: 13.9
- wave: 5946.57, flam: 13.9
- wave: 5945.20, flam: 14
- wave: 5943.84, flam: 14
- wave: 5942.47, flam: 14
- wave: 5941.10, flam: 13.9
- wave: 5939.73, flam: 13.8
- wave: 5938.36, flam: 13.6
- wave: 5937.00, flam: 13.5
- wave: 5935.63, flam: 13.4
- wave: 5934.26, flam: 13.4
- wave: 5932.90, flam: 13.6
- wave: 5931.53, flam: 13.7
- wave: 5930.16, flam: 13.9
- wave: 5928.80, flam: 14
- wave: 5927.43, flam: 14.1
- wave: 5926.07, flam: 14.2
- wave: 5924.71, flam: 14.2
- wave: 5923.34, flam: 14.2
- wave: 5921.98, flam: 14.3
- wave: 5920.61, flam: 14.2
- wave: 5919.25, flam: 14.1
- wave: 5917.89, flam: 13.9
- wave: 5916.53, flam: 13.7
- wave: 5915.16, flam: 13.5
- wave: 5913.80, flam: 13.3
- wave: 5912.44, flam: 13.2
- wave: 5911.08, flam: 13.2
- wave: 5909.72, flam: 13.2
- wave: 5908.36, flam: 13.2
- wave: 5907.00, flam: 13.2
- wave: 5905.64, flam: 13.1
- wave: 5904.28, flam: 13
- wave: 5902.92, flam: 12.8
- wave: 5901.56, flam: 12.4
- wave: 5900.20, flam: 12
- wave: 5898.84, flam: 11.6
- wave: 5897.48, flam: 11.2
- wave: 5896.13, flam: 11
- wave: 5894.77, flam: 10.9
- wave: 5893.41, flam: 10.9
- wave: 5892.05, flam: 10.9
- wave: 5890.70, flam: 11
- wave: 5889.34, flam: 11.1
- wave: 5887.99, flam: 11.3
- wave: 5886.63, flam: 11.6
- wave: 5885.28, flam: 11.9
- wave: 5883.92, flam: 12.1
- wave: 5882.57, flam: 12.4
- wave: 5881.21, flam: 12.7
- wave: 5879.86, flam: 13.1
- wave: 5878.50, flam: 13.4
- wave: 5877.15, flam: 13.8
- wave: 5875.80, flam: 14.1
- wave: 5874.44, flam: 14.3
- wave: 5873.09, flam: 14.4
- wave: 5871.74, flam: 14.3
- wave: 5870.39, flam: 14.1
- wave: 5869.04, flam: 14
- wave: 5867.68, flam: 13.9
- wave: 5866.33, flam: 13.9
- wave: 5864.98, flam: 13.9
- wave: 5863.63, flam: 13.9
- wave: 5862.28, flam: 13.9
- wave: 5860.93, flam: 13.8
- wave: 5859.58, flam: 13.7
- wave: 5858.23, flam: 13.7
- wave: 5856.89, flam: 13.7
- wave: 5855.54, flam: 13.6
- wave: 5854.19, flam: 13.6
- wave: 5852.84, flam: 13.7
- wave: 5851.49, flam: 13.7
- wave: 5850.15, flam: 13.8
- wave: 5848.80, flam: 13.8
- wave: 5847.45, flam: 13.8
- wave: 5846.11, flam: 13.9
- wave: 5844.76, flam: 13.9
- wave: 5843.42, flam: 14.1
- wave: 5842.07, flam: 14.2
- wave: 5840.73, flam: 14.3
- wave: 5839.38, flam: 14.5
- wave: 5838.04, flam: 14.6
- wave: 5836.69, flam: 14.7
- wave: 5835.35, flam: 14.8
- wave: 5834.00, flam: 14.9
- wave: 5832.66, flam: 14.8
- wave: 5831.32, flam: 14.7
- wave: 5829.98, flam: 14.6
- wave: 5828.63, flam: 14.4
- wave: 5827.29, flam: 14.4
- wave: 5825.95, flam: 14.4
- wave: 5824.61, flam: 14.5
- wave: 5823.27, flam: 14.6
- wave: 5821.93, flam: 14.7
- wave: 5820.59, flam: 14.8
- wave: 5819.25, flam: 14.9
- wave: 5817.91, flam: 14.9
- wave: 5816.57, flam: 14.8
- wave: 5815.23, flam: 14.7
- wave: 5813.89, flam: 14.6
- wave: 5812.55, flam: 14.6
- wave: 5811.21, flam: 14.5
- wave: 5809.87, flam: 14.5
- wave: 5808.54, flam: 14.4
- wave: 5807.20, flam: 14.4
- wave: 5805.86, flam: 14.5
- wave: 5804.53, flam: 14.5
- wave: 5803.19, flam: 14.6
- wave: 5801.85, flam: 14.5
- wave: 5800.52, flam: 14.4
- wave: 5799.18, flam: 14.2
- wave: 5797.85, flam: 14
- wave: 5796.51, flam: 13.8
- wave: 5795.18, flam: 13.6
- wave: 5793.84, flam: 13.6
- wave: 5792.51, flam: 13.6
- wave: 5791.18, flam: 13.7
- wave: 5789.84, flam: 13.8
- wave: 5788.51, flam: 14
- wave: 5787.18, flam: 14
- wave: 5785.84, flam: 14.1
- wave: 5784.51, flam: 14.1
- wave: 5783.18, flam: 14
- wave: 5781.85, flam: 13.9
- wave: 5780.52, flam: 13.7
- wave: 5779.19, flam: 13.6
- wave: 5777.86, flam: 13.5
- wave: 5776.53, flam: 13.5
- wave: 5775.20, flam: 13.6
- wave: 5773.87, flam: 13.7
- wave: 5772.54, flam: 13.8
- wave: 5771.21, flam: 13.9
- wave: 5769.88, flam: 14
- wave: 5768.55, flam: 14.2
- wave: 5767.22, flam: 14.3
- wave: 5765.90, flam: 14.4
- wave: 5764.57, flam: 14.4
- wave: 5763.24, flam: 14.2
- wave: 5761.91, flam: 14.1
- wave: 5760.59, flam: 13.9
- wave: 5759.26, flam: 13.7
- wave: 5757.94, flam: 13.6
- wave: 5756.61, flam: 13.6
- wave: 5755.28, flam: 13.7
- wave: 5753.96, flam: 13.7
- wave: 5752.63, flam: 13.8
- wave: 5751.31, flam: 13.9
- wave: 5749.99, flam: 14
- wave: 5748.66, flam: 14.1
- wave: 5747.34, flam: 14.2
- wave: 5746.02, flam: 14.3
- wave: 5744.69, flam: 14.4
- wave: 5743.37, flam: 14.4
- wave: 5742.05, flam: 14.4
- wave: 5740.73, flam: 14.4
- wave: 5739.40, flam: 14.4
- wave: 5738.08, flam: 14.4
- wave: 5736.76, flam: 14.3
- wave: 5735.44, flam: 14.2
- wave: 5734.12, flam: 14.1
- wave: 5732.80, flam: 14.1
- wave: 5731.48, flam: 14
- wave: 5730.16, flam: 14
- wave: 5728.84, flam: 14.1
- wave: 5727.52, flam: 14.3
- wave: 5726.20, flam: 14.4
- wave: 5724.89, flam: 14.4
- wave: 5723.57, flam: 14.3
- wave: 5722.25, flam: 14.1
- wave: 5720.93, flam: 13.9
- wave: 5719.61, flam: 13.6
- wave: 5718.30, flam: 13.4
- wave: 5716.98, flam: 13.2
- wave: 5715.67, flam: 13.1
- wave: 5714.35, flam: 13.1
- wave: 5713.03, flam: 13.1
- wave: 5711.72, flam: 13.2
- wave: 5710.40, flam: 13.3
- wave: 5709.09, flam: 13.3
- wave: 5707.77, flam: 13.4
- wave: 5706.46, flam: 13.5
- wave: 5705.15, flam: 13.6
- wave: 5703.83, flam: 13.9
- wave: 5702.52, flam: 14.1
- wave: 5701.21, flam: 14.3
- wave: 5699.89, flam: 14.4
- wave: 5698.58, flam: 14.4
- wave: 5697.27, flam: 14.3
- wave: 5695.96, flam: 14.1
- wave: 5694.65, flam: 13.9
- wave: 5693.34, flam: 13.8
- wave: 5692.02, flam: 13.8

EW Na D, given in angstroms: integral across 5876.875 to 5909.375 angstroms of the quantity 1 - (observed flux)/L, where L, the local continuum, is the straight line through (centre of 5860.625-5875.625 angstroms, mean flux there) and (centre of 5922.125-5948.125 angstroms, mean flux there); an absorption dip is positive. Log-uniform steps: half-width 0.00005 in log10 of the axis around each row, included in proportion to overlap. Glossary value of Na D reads 4.4 angstroms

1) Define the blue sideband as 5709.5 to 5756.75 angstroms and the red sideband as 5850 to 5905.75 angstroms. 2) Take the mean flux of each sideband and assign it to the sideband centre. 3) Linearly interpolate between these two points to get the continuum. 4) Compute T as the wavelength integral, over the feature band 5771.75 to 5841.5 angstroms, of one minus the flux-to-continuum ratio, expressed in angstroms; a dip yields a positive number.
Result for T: -4.5 angstroms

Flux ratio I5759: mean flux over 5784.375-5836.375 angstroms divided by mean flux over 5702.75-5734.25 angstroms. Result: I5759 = 1.05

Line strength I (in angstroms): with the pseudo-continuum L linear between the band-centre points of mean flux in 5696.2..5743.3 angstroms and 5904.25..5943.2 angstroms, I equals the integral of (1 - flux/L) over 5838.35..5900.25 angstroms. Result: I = 2.78 angstroms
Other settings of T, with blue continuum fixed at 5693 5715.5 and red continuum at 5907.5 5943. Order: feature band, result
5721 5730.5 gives -0.3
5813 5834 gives -1.4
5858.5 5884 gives 0.1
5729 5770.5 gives -1.1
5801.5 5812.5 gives -0.6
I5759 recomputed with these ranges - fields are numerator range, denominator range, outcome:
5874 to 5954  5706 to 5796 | 0.94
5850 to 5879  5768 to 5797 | 1.01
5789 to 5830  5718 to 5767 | 1.02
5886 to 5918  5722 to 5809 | 0.87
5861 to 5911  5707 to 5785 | 0.92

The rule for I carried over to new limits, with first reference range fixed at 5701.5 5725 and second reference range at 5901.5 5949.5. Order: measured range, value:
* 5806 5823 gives -1.28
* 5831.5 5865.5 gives -1.07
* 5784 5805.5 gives -0.68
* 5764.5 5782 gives -0.35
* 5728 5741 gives -0.58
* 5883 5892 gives 1.43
